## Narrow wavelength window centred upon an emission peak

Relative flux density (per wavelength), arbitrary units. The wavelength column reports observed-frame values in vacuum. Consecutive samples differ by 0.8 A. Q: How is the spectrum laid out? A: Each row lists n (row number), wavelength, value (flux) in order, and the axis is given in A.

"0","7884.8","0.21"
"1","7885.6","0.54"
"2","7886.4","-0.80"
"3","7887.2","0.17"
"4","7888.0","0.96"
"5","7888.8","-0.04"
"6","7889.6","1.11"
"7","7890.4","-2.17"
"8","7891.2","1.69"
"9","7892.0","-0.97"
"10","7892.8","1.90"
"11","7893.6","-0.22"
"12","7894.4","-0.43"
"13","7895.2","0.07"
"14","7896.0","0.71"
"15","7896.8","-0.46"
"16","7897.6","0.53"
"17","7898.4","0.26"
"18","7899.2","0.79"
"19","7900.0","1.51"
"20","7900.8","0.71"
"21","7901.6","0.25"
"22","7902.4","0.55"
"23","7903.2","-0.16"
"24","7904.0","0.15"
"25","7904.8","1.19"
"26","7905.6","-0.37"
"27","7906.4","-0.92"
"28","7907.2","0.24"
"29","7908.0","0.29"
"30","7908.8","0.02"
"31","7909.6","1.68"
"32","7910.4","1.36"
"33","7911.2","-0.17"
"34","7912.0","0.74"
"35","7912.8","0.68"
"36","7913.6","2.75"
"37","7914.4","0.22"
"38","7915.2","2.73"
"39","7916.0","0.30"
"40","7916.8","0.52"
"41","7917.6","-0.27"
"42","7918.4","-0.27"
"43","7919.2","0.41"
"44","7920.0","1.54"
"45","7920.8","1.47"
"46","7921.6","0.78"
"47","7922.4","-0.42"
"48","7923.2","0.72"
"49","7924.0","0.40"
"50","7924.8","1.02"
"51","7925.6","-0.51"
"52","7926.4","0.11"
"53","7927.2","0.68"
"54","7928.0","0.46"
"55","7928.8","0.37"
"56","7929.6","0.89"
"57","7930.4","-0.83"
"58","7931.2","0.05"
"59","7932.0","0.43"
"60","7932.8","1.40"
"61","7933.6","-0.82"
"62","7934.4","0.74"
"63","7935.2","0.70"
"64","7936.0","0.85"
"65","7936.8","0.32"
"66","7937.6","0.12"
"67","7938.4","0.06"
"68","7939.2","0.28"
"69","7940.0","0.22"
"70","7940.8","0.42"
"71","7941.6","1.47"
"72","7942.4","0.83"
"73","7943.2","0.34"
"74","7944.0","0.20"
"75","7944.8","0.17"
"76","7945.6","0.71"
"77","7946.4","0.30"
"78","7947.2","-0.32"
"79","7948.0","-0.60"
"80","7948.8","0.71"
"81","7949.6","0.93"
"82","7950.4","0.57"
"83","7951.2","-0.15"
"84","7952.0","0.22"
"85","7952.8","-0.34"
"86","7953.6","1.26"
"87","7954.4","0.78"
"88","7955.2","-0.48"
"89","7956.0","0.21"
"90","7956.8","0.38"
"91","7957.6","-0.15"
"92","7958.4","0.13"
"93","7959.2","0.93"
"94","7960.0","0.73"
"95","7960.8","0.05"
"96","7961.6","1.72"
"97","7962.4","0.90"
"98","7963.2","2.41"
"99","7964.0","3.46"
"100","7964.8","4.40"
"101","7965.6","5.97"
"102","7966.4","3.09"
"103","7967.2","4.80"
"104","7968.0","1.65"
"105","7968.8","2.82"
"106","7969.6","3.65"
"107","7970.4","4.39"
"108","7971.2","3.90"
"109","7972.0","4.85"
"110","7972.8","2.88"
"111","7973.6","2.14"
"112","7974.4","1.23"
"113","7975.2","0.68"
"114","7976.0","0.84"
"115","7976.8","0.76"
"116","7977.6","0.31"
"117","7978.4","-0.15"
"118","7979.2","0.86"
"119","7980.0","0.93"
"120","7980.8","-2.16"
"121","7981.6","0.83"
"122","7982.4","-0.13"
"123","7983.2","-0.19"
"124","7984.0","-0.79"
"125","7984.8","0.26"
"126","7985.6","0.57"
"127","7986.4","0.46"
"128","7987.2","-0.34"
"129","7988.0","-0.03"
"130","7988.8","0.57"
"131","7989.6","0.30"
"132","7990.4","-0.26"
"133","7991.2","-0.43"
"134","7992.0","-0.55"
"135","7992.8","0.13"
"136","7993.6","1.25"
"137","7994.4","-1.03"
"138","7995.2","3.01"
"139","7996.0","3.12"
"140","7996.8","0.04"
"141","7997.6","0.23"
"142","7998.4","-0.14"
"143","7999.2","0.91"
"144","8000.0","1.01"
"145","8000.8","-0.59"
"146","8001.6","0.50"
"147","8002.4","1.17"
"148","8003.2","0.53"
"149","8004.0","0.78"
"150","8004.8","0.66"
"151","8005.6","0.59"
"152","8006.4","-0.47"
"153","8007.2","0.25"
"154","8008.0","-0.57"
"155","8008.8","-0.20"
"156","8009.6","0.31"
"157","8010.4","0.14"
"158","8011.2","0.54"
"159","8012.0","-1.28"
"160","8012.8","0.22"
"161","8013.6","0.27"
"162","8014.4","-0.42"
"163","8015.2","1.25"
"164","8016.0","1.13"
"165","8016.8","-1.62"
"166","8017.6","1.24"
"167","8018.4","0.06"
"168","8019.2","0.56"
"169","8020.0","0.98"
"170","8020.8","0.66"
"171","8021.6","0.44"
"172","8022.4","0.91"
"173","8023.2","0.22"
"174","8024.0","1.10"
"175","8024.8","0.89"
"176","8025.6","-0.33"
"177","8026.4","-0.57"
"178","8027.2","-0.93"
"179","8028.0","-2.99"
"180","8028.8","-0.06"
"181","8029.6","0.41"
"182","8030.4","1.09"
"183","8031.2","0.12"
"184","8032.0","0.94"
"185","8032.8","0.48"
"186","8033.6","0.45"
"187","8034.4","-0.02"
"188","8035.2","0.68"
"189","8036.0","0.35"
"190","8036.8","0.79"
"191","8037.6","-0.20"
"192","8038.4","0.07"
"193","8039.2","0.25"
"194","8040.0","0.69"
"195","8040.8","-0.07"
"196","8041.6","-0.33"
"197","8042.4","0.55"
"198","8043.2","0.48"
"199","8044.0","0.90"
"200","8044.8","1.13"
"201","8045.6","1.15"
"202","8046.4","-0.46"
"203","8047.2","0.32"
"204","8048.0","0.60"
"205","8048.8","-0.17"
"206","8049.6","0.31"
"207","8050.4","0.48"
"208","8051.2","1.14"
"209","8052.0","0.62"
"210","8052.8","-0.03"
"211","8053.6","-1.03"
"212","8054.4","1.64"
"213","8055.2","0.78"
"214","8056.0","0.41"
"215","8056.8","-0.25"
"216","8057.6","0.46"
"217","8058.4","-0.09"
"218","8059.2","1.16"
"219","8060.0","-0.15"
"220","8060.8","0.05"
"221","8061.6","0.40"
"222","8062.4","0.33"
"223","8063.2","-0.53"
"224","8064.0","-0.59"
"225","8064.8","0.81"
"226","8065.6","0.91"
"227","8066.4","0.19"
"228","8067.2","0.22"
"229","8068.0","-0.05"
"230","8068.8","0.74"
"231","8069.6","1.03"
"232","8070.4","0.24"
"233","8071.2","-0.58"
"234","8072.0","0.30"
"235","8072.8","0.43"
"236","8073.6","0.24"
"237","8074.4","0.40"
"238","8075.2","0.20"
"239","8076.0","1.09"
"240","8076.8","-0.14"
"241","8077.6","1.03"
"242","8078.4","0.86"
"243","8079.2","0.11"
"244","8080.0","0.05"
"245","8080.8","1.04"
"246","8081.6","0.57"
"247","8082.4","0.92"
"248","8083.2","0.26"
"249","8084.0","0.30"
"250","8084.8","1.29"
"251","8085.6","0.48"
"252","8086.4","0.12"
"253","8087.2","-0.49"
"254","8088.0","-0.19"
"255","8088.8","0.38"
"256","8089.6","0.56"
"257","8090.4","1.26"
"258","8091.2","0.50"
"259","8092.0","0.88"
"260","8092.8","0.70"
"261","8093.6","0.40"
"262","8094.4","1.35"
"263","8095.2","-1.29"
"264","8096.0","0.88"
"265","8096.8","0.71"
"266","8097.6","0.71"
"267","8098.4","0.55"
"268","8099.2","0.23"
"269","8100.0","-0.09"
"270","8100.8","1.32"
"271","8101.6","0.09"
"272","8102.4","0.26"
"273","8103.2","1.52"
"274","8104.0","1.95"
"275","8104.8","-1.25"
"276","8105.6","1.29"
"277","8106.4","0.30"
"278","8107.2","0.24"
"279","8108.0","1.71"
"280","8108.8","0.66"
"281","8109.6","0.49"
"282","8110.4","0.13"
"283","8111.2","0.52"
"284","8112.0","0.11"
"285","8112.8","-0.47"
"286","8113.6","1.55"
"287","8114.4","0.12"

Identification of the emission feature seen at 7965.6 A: [O II] 3727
